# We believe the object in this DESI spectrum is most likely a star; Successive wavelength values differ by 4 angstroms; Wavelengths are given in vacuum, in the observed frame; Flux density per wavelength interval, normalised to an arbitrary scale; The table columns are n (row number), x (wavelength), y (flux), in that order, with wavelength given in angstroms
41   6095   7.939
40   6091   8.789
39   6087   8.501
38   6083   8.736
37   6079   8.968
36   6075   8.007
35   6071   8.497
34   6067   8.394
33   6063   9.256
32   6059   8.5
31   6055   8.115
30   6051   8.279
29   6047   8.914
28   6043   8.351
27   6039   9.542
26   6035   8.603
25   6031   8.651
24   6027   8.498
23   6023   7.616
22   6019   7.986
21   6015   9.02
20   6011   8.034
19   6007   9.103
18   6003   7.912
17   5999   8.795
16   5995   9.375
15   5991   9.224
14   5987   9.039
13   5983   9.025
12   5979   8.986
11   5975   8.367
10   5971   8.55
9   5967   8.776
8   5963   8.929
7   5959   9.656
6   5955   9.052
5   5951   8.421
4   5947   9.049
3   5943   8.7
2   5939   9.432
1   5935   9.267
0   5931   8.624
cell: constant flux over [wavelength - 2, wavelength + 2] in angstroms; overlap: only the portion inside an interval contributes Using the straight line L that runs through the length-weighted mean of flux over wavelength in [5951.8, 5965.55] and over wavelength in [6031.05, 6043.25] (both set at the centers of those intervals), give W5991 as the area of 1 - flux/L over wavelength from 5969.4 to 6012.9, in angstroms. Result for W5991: 1.2 angstroms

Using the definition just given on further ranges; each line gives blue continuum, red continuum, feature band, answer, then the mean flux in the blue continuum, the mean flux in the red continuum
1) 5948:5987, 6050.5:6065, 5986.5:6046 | 0.4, 8.88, 8.56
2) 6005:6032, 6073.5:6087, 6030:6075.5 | -0.6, 8.41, 8.58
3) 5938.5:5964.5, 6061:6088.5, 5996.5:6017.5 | 0.6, 9.01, 8.62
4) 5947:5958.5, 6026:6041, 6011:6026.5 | 1.1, 8.91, 8.85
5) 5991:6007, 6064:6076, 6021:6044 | 0.2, 8.81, 8.4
